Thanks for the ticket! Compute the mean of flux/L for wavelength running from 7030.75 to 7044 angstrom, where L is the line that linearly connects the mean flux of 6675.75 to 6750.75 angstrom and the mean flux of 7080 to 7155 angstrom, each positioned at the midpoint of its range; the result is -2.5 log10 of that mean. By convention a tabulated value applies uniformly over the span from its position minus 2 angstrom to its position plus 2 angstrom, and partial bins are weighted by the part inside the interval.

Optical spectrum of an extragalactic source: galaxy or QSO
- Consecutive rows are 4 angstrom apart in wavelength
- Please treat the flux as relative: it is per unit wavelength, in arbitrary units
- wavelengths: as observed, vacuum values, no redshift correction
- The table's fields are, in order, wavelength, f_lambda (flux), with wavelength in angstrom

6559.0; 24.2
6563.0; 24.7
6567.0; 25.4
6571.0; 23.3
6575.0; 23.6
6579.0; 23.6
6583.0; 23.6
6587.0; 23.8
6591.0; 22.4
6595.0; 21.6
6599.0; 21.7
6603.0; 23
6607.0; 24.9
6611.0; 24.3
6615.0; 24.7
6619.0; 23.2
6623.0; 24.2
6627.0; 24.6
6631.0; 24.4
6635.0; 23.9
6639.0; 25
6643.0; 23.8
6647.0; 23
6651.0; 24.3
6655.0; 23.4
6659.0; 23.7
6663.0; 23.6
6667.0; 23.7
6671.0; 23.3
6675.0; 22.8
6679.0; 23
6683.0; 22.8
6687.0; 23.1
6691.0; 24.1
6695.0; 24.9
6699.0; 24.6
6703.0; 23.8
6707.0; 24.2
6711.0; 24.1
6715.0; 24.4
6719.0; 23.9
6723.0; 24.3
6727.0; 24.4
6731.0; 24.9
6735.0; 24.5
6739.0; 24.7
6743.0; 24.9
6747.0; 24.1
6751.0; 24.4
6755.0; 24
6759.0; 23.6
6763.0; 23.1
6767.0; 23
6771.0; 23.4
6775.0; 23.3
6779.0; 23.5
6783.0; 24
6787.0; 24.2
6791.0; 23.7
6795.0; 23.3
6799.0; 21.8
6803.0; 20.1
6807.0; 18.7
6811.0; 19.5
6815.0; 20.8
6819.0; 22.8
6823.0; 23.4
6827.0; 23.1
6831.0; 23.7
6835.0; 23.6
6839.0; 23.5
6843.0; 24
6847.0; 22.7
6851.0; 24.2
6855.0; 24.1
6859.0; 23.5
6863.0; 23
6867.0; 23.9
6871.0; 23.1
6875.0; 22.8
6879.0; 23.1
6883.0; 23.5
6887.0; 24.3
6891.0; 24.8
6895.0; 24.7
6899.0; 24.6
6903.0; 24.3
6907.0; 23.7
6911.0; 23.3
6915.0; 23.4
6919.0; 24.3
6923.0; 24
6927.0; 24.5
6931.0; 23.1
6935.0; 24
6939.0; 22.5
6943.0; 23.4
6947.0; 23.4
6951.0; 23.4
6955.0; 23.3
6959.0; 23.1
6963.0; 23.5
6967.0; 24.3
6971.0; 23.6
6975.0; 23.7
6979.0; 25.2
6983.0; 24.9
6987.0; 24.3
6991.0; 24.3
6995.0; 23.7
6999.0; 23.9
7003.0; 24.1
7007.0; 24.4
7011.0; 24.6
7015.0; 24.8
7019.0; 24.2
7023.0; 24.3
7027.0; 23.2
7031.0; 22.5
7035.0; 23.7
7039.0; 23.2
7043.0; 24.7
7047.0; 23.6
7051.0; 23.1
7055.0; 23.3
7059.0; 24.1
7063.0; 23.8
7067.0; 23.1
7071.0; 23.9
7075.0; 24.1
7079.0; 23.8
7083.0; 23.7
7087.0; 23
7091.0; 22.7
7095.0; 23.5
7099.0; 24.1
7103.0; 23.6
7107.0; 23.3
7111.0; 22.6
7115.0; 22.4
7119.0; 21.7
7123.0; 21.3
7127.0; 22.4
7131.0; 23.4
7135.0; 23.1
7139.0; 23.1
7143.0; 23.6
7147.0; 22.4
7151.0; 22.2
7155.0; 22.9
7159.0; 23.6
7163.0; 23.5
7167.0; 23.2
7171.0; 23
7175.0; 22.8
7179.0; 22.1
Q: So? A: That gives -0.020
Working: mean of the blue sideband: 24.1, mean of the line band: 23.6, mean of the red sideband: 22.9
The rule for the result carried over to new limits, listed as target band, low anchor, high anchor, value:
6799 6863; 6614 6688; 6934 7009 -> 0.060 mag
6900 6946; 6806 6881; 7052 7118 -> -0.030 mag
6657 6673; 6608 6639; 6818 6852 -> 0.024 mag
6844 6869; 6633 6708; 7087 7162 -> -0.009 mag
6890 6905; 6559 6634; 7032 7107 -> -0.043 mag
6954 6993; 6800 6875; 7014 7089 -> -0.034 mag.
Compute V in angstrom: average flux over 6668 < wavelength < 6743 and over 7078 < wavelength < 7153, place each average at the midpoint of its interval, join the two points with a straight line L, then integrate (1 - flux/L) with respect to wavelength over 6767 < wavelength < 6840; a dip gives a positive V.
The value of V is 3.6 angstrom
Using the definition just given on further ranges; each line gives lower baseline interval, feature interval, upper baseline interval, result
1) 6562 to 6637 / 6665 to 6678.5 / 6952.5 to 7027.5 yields 0.3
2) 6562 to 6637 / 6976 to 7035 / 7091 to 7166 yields -2.6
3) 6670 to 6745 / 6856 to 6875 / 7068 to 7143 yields 0.3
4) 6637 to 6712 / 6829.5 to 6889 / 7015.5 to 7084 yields 0.5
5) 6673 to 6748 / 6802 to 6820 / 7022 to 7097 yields 2.8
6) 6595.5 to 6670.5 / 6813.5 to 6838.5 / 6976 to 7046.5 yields 1.0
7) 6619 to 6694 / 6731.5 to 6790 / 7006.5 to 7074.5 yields -0.5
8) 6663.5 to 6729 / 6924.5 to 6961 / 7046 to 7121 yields 0.1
